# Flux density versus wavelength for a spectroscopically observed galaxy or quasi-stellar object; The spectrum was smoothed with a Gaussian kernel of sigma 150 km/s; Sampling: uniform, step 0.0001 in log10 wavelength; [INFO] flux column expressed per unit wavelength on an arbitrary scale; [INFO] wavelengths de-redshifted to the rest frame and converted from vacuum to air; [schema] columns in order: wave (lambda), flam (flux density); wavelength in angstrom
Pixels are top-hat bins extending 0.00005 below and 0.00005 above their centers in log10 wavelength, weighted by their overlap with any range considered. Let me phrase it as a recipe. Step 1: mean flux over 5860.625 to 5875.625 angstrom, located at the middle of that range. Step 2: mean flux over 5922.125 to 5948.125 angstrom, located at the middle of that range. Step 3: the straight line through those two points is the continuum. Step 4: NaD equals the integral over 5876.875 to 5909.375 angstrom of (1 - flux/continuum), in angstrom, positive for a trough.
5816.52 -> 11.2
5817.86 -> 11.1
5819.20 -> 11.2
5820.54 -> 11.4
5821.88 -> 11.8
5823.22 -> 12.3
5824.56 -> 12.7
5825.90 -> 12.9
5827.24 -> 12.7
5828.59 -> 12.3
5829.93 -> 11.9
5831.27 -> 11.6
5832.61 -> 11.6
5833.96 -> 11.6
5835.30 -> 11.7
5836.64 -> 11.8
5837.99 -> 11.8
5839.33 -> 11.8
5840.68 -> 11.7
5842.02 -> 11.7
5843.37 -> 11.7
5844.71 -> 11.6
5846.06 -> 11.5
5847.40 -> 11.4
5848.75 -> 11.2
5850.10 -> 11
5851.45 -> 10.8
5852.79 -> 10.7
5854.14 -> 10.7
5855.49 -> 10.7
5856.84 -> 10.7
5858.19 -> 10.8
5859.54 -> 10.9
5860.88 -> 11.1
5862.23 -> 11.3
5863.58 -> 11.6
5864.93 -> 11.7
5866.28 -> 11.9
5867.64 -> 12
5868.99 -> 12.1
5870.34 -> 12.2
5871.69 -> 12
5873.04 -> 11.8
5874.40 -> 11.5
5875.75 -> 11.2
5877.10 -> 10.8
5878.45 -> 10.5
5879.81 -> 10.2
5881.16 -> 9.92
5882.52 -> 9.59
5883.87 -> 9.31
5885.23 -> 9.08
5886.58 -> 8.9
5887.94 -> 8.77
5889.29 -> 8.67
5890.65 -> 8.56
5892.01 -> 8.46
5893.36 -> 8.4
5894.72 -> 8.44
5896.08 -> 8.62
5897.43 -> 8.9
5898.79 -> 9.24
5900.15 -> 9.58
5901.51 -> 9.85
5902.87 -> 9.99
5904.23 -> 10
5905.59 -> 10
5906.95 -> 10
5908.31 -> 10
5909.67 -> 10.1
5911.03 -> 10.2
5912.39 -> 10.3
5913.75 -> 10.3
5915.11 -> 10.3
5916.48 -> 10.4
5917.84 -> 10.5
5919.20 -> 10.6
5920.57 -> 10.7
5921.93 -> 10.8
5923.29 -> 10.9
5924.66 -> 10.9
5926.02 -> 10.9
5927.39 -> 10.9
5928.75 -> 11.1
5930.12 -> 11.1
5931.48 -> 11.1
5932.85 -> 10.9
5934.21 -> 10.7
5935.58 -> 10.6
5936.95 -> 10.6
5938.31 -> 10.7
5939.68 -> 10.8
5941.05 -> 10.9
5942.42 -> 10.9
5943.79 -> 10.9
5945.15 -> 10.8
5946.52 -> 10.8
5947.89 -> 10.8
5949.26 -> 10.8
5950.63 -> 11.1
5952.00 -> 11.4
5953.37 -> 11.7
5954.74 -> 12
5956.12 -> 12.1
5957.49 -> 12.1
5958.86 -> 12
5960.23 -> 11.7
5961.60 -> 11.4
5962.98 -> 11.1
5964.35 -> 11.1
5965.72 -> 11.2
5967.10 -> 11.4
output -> 5.7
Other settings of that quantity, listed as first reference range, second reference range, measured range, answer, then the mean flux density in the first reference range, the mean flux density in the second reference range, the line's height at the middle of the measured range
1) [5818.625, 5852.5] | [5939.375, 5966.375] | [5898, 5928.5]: 3.03 angstrom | 11.7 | 11.3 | 11.4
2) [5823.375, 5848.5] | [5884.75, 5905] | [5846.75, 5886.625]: -2.16 angstrom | 11.9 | 9.04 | 10.4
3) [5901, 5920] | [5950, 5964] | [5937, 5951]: 0.50 angstrom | 10.2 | 11.6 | 11.2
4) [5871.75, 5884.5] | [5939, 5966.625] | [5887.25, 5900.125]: 2.43 angstrom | 10.6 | 11.3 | 10.8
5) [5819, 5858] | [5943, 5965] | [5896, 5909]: 2.04 angstrom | 11.6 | 11.4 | 11.5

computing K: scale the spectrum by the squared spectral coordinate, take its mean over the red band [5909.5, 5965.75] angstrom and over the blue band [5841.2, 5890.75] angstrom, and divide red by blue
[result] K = 1.0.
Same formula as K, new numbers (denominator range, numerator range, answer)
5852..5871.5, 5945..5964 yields 1.04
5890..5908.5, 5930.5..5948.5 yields 1.18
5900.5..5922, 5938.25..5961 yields 1.12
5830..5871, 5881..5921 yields 0.85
